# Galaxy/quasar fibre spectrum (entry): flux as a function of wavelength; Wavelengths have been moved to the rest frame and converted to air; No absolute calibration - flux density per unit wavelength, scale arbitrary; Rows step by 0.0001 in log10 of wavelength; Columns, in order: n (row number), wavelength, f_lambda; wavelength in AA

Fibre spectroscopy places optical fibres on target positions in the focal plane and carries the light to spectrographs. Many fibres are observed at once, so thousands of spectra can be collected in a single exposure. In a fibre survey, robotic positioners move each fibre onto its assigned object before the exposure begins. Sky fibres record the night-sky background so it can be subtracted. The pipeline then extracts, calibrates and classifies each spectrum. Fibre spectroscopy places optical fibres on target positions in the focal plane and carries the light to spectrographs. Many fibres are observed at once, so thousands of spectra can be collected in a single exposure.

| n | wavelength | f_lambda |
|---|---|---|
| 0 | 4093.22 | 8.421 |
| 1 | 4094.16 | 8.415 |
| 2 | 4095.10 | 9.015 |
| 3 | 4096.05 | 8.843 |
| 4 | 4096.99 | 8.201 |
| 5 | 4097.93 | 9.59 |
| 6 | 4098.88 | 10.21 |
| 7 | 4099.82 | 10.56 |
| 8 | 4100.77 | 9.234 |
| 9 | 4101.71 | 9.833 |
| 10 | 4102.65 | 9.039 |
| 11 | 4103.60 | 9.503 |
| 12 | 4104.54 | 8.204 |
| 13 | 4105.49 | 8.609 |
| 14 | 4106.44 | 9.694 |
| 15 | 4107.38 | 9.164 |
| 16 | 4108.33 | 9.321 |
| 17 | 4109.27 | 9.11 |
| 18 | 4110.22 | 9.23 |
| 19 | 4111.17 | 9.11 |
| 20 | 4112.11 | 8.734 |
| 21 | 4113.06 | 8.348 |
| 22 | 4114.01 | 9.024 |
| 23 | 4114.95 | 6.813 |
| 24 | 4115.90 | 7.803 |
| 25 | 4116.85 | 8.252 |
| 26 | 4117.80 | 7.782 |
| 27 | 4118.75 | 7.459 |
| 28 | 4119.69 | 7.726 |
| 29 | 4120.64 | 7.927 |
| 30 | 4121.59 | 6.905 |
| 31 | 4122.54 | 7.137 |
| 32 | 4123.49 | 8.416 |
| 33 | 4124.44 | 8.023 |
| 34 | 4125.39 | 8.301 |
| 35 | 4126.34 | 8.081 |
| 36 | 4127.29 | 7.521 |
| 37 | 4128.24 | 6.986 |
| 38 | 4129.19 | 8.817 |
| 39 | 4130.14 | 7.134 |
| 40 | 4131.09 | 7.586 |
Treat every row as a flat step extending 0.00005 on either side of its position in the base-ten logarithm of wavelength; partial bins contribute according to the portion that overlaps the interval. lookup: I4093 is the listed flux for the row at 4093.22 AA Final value 8.421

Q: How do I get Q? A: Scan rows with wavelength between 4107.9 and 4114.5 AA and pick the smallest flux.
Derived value 8.348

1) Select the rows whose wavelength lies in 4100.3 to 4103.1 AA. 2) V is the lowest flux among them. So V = 9.039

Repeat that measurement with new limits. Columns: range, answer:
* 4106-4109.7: 9.11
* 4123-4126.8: 8.023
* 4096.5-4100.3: 8.201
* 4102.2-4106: 8.204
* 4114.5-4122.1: 6.813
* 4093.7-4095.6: 8.415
